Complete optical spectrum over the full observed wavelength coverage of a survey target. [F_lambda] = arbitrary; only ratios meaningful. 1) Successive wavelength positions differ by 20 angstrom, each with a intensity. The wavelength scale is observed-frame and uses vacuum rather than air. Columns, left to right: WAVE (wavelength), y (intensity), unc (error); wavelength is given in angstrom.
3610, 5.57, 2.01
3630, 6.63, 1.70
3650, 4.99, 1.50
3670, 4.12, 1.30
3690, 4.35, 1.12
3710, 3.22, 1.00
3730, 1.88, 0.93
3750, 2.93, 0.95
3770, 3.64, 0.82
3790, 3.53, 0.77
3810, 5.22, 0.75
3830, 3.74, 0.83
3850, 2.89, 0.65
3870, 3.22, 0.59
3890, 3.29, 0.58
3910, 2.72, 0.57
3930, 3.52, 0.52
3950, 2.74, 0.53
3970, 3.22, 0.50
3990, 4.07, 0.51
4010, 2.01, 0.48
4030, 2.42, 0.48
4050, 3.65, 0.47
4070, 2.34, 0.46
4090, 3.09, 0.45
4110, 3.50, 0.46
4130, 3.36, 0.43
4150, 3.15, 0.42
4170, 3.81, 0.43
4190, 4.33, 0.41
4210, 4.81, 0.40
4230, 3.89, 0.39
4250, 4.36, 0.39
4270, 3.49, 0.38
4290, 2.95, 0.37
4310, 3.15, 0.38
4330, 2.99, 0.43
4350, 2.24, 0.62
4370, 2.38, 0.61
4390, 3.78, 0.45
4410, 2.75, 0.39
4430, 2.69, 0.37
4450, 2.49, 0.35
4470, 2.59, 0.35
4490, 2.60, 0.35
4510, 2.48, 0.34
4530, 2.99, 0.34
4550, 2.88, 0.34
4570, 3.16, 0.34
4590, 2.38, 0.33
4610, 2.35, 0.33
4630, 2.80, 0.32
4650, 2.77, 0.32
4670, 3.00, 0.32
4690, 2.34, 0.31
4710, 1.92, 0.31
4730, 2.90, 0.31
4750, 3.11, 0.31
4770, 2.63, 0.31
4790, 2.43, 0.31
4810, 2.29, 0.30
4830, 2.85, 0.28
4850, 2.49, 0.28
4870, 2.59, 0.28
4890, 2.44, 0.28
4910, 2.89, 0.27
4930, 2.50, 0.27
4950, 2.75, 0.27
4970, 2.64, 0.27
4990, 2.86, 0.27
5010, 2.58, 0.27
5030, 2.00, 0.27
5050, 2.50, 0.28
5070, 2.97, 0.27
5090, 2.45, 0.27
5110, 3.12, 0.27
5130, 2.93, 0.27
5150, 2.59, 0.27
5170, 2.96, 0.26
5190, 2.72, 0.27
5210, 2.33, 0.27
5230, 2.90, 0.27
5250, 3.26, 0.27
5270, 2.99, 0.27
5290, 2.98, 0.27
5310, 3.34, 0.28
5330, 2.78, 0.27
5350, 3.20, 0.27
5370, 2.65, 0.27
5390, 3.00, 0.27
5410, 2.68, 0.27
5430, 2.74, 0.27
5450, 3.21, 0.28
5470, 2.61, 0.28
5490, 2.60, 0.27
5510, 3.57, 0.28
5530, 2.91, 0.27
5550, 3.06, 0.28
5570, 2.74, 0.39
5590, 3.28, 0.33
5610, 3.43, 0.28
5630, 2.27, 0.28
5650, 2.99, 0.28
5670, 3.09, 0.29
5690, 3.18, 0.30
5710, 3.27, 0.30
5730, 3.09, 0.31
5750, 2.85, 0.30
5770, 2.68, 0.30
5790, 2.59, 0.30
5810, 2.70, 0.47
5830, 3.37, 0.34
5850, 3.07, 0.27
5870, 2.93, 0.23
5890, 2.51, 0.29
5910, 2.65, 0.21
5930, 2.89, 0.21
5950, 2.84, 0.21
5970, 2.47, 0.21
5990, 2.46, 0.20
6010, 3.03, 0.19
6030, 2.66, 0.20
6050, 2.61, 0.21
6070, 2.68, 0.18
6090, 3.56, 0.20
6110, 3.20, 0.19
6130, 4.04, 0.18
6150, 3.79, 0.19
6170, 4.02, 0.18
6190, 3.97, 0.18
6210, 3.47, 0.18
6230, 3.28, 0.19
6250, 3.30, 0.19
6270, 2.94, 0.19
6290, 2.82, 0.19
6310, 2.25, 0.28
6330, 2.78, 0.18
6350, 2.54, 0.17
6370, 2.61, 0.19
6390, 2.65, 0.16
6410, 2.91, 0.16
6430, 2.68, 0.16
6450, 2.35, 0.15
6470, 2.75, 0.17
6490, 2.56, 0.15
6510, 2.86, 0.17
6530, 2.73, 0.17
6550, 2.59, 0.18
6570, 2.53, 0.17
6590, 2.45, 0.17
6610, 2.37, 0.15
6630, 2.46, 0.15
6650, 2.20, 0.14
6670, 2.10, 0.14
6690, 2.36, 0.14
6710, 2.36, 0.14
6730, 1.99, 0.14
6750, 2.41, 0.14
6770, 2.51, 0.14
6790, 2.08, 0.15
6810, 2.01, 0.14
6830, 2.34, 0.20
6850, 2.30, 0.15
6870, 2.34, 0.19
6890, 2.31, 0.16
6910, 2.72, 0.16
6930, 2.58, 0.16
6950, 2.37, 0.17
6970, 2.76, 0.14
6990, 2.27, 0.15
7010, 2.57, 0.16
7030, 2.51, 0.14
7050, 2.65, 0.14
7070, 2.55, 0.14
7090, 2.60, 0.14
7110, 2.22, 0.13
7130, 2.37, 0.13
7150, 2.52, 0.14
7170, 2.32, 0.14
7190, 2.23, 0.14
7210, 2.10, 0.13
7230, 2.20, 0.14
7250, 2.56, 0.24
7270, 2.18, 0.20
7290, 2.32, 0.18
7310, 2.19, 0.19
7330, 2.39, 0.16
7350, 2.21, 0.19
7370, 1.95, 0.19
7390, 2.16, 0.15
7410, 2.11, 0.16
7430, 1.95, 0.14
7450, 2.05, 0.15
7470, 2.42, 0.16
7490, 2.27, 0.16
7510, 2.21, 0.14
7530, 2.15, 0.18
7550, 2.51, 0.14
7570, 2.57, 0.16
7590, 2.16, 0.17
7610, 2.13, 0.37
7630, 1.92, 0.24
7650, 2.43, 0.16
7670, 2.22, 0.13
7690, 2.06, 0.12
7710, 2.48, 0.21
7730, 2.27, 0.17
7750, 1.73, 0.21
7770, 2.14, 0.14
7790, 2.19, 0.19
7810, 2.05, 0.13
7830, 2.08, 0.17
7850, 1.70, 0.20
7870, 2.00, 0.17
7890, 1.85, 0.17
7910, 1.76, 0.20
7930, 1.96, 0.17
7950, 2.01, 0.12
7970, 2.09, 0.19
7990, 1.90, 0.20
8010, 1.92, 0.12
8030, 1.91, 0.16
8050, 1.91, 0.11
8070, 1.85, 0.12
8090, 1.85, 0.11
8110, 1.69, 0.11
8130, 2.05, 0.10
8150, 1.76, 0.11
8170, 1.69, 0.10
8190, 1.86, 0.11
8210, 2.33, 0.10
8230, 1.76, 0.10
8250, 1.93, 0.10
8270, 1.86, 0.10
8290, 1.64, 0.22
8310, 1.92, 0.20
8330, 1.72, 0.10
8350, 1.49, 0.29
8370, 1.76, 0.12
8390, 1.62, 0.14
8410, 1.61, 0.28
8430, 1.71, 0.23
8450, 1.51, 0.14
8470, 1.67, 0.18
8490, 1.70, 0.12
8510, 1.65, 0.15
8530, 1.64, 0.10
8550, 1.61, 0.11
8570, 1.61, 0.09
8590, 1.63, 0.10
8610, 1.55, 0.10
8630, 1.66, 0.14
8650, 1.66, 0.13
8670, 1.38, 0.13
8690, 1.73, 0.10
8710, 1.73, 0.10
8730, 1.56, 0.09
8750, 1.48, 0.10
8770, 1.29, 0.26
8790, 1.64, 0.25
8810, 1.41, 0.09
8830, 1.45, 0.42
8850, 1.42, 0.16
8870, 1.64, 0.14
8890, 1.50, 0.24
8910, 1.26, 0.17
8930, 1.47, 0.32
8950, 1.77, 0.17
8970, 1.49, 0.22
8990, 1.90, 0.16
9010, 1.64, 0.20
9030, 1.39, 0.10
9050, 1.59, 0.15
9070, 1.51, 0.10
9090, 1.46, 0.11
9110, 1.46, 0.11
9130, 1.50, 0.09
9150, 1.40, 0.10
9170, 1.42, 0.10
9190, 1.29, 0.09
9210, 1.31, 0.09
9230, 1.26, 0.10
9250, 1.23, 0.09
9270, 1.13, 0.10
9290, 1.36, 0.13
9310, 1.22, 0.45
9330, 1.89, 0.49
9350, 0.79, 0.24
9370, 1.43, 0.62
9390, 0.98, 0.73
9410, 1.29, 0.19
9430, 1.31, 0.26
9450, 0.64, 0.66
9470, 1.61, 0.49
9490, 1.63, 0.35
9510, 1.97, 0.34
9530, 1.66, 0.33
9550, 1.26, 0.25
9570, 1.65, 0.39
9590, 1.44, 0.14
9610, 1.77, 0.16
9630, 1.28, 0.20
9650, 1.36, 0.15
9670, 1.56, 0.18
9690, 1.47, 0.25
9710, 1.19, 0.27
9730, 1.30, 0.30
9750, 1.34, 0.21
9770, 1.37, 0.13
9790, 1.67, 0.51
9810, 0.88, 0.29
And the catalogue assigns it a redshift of 1.20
